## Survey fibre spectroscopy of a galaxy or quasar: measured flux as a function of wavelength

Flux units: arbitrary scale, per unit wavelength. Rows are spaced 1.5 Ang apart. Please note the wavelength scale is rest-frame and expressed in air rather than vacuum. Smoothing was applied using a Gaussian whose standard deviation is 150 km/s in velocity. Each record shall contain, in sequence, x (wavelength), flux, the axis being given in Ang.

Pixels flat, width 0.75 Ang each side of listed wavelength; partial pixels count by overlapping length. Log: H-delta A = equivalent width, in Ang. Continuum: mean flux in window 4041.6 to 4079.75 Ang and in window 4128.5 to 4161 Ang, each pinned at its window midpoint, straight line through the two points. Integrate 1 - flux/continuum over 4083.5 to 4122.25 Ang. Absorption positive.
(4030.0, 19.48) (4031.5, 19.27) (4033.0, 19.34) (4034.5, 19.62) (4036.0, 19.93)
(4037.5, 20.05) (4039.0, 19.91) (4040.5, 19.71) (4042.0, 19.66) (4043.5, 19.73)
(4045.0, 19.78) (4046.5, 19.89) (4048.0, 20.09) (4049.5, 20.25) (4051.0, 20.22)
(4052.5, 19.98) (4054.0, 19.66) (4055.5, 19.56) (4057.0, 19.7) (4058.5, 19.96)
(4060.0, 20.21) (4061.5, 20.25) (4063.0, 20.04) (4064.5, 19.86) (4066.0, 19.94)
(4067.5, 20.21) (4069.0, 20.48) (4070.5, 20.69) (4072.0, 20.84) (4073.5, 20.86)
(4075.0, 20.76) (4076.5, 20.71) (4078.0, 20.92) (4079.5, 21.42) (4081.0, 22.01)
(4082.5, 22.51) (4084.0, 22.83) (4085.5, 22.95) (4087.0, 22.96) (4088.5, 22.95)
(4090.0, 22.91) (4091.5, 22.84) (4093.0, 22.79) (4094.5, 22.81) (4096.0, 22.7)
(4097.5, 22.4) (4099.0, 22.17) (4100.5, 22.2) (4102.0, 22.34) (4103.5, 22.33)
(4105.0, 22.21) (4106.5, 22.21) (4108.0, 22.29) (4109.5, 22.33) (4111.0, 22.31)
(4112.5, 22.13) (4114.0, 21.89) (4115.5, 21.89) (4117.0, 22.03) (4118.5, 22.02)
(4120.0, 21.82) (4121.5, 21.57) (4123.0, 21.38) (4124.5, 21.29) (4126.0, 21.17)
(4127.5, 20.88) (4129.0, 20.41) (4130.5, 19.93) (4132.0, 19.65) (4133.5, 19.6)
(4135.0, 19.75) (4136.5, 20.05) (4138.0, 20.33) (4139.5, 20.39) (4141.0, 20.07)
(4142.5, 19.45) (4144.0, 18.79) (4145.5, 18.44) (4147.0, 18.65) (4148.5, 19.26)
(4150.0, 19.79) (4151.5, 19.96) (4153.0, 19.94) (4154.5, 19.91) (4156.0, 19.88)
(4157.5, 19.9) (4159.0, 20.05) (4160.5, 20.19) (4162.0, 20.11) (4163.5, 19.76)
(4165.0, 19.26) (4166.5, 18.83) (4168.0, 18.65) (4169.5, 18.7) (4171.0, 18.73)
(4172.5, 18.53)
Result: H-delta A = -4.7 Ang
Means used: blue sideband 20.2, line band 22.4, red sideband 19.7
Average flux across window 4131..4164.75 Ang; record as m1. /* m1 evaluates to 19.7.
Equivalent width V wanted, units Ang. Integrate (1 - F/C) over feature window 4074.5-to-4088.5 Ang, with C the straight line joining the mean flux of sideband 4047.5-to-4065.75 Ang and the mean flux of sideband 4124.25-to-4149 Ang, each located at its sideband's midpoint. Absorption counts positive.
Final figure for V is -1.4 Ang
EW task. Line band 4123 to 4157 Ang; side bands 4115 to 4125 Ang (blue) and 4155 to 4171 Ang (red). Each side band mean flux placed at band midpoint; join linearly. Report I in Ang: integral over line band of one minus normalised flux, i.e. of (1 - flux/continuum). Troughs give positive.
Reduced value 1.3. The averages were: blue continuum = 21.7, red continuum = 19.5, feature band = 19.9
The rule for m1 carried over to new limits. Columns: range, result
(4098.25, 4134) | 21.6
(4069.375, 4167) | 21.1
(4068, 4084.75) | 21.3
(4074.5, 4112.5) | 22.3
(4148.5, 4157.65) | 19.8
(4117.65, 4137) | 20.7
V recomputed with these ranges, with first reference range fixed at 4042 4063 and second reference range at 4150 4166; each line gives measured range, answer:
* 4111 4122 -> -1.1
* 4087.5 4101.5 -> -1.9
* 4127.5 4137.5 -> 0.0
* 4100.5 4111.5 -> -1.3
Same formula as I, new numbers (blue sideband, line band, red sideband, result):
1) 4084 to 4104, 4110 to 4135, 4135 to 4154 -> -0.33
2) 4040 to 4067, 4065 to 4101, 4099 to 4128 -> -1.54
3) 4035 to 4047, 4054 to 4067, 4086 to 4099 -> 0.63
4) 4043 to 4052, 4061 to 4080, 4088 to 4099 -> 0.74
